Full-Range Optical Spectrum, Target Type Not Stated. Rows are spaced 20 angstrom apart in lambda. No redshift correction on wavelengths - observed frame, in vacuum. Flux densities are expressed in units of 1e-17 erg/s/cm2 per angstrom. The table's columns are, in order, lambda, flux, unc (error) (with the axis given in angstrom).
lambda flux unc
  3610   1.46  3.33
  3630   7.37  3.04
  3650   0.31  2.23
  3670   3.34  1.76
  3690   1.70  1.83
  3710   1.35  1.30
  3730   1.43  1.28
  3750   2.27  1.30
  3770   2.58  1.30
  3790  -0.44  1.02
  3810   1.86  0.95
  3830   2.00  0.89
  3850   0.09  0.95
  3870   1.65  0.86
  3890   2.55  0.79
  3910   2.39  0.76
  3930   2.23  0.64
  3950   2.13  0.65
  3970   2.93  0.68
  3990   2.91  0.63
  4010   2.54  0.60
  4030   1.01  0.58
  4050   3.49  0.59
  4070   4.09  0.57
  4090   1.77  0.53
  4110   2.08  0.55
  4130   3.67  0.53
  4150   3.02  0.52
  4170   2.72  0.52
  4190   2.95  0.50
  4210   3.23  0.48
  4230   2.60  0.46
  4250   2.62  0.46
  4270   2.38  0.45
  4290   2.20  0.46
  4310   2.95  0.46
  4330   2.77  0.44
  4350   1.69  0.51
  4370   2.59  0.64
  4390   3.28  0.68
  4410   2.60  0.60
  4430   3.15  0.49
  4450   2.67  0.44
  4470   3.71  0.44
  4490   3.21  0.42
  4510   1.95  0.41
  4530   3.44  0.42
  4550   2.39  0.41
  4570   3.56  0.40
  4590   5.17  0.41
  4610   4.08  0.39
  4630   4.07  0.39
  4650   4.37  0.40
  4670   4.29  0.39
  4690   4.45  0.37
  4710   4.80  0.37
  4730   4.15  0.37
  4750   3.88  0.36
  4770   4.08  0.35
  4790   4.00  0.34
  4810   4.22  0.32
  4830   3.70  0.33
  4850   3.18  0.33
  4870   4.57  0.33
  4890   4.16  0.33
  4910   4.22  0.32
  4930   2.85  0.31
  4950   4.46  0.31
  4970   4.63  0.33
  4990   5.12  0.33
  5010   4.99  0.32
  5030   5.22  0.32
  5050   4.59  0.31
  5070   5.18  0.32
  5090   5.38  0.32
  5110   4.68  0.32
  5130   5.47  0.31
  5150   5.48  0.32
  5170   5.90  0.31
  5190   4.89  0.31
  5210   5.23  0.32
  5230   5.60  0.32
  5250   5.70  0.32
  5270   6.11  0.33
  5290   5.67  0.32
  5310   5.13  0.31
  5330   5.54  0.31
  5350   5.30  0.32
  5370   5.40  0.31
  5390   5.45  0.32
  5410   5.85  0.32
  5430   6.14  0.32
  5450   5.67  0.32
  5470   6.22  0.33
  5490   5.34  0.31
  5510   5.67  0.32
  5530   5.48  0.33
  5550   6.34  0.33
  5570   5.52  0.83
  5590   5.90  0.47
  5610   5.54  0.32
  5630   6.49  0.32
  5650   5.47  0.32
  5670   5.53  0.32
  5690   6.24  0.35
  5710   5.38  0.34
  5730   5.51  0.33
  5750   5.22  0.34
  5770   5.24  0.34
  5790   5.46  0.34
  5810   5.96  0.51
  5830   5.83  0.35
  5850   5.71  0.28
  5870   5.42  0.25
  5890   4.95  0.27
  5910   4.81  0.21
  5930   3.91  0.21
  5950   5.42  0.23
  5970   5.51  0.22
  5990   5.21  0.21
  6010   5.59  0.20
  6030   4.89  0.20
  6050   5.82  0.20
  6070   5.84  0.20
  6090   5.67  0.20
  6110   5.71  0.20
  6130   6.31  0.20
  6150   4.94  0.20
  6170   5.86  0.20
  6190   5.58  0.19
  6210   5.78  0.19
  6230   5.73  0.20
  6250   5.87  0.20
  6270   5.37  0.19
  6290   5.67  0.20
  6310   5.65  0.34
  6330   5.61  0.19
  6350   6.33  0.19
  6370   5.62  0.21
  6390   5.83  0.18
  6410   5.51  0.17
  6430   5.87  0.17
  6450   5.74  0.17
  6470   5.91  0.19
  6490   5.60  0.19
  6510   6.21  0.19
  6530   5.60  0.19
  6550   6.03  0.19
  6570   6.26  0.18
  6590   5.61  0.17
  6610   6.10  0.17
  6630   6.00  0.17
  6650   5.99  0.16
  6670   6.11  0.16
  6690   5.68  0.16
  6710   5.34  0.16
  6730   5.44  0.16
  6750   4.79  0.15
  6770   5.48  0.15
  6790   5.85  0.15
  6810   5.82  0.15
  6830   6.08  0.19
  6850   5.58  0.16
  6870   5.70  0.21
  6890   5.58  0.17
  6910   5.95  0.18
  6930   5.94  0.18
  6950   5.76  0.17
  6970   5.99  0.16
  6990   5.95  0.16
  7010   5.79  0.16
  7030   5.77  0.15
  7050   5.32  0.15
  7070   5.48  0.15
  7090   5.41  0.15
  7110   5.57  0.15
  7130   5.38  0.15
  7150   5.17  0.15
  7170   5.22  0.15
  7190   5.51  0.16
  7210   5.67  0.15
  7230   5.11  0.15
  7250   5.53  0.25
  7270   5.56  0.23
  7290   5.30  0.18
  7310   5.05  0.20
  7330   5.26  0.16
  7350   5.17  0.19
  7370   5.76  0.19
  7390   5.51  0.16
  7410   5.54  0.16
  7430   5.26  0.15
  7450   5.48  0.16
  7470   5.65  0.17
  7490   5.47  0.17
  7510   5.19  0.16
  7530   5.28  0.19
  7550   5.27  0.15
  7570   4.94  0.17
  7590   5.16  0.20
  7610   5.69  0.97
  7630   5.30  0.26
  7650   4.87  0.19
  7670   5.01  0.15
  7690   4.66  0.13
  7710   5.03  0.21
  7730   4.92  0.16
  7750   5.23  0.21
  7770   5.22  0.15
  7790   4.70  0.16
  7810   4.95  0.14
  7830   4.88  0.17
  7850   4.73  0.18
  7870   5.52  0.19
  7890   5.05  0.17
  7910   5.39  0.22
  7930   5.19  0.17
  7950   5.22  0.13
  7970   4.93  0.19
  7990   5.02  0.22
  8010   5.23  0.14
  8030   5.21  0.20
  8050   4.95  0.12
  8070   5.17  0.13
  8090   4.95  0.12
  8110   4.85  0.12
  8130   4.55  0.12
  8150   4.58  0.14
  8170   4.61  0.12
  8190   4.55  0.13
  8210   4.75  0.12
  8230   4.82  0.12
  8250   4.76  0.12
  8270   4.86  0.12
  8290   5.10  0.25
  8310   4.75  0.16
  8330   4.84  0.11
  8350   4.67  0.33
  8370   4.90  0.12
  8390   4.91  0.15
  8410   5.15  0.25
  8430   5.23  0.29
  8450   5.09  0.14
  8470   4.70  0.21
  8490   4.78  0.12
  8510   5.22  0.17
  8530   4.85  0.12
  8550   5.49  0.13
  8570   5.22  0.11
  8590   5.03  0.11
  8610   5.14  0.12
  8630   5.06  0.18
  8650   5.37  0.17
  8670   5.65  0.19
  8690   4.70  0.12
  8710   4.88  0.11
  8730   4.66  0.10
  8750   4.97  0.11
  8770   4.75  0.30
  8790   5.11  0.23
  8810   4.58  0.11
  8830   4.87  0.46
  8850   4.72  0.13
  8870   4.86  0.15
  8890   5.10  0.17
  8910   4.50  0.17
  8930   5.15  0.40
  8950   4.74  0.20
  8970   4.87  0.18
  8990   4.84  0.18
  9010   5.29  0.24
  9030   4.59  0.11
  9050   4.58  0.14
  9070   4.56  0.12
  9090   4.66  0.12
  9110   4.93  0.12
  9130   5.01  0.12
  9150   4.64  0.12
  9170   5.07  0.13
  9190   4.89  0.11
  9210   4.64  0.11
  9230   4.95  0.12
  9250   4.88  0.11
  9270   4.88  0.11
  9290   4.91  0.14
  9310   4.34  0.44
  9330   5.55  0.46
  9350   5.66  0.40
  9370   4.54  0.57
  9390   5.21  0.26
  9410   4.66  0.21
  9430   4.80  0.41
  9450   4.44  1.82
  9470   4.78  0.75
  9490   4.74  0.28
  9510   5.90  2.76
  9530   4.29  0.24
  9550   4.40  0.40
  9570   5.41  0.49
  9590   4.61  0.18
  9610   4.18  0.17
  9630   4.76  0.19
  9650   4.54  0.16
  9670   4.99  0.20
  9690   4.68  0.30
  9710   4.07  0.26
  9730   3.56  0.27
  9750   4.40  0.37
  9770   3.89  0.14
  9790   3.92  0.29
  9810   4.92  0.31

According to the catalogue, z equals 0.14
